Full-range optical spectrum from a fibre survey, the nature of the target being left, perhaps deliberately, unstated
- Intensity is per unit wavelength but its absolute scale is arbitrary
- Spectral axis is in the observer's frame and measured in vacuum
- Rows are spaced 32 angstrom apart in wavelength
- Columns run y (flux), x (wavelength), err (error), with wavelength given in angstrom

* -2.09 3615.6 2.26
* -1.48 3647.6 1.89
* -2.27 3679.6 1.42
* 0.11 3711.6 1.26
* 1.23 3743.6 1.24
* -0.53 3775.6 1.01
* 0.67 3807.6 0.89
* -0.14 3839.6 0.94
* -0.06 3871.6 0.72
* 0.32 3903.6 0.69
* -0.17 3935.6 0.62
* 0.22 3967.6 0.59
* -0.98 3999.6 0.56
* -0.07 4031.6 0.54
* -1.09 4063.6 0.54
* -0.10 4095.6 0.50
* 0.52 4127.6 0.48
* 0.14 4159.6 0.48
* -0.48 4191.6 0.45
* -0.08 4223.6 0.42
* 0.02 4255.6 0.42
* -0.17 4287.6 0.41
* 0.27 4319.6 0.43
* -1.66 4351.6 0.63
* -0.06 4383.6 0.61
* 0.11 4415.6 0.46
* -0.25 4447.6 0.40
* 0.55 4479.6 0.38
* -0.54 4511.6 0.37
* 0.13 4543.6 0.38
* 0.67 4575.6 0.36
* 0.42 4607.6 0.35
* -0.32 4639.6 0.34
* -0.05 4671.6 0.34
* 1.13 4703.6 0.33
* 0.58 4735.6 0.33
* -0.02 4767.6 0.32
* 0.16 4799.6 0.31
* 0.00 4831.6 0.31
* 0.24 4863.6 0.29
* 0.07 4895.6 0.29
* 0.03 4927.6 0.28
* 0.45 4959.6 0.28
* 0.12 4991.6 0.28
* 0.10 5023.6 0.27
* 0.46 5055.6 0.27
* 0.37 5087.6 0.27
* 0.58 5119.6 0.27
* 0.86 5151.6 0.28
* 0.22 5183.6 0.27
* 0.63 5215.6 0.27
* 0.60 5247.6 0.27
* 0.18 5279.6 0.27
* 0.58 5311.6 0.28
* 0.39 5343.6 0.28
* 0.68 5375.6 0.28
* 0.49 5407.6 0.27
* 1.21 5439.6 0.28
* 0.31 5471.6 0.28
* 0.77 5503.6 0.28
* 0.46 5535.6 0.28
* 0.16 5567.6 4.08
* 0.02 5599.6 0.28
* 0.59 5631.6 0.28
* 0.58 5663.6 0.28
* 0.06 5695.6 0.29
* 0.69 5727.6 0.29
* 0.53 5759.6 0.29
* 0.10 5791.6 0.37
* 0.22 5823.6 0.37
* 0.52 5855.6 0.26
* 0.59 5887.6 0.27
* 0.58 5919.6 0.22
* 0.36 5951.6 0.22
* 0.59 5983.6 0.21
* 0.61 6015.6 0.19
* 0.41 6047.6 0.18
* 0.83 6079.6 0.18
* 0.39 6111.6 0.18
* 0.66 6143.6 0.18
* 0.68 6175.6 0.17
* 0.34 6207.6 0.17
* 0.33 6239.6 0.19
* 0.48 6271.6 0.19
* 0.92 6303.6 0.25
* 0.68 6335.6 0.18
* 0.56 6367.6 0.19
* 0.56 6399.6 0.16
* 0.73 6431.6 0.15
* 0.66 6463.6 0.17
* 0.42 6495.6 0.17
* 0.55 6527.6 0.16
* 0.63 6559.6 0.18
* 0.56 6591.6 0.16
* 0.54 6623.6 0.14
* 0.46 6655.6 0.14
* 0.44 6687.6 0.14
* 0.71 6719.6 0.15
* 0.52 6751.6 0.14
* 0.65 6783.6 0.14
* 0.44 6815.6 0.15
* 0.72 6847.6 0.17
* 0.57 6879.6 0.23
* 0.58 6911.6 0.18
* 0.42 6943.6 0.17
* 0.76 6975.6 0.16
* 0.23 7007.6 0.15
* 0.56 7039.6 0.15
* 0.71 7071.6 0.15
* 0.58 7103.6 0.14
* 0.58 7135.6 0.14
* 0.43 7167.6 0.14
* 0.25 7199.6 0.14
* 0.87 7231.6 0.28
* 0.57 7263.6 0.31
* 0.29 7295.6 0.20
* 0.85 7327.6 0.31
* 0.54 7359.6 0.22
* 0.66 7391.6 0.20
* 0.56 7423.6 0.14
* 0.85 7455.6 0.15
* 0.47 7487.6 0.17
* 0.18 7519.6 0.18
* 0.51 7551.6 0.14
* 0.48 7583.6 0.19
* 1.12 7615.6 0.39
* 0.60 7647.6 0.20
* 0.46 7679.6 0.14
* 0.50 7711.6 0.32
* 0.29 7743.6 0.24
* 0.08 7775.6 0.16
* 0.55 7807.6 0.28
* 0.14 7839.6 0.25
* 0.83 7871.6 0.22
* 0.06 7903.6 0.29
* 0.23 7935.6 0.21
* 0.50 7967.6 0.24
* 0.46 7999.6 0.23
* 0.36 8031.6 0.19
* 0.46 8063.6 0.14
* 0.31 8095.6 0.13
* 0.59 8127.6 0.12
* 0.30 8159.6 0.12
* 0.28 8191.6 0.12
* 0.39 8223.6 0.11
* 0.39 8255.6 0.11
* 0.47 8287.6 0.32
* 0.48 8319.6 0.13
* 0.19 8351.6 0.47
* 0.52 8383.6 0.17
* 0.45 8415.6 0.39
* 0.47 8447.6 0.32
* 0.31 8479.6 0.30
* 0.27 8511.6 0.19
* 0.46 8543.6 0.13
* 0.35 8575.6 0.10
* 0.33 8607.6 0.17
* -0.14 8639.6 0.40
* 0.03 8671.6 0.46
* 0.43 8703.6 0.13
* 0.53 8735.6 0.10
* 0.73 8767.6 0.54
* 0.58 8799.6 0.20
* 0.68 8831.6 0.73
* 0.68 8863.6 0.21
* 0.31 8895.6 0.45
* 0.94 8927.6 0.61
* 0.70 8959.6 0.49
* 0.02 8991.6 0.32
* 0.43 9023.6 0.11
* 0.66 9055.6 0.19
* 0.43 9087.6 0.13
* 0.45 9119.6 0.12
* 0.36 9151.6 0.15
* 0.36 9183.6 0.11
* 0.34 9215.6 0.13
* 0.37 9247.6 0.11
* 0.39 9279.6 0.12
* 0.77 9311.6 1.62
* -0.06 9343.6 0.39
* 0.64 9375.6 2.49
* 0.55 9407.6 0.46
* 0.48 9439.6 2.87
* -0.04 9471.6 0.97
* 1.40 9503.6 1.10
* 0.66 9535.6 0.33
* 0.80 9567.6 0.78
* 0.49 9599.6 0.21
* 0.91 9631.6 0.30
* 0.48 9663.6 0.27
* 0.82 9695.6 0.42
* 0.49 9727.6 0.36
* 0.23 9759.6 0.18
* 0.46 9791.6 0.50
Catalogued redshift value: 0.138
